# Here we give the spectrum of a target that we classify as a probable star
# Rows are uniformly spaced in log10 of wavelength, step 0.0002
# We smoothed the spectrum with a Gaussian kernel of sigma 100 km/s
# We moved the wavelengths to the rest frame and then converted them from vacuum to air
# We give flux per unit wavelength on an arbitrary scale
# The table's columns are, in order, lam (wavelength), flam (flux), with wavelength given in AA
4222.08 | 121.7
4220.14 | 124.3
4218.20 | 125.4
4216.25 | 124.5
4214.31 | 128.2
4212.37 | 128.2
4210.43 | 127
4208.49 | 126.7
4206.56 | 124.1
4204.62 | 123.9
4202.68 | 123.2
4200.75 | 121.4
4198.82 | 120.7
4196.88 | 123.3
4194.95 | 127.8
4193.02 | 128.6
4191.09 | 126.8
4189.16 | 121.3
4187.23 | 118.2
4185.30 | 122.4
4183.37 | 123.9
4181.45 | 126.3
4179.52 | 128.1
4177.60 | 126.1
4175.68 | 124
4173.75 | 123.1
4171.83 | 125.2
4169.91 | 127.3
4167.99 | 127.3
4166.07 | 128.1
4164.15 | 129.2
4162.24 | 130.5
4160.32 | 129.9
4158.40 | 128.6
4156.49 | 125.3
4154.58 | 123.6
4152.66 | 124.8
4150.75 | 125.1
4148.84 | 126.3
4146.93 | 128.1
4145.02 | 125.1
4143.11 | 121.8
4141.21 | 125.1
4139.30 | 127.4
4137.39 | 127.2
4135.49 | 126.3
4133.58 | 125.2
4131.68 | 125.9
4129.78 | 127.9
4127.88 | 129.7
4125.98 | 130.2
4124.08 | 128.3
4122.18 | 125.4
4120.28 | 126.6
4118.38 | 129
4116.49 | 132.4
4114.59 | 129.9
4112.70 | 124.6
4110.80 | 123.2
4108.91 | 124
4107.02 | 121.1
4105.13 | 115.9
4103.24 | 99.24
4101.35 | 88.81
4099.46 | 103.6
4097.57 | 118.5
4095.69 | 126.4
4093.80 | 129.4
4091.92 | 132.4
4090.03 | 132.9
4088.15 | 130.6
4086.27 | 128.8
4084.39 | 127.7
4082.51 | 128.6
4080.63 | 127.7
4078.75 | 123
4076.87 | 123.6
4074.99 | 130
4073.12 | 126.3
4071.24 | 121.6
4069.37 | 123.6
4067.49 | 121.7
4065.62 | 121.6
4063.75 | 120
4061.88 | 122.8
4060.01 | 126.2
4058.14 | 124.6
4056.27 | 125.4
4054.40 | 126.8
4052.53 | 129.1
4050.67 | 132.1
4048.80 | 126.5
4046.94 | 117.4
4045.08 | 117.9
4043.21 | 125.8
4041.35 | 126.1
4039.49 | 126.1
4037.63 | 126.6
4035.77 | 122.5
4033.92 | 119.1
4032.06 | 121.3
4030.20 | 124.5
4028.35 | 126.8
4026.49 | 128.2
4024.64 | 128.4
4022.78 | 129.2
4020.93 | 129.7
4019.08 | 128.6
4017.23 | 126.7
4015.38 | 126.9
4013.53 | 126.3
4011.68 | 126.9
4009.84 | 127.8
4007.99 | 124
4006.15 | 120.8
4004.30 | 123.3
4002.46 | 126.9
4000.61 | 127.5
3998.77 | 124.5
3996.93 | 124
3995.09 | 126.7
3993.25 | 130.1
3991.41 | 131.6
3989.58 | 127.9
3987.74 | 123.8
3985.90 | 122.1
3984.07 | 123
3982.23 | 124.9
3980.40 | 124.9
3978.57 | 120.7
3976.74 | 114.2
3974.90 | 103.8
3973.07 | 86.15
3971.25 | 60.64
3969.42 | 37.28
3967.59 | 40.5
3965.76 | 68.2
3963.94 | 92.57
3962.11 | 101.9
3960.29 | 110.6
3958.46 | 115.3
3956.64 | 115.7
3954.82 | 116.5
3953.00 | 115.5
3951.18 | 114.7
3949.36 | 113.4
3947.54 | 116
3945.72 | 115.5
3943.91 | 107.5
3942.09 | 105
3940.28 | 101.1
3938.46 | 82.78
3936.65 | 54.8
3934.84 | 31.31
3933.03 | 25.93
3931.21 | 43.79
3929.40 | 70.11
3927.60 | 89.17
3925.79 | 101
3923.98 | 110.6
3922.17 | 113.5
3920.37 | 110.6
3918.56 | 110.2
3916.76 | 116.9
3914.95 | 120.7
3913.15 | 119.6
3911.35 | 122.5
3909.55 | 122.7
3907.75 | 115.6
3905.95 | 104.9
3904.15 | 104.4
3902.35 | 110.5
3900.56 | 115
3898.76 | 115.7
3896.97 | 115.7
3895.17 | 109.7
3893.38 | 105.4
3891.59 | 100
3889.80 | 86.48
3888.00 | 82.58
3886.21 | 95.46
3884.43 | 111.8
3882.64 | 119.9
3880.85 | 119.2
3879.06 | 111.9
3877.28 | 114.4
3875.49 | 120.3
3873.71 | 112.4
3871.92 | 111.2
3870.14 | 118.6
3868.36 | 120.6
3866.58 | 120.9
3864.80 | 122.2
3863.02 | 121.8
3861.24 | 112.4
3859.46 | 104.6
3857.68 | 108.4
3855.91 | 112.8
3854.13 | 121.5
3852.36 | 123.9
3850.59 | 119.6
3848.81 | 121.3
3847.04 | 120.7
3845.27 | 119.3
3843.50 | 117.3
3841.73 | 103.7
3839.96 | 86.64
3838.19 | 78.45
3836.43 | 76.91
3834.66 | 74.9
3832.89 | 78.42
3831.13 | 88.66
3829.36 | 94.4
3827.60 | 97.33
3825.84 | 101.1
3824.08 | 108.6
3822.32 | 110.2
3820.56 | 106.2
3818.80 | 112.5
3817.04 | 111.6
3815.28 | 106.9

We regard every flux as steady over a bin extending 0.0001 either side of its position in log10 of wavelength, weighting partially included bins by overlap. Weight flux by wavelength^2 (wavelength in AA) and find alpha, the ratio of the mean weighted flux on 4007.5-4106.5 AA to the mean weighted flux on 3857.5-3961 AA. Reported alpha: 1.3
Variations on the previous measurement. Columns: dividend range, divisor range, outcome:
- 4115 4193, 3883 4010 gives 1.34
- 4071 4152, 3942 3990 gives 1.28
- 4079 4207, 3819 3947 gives 1.37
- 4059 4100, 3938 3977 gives 1.37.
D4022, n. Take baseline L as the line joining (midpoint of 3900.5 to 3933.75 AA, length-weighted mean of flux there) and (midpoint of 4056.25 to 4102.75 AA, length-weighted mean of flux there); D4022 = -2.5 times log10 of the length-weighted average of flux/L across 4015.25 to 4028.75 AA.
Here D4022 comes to -0.11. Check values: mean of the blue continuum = 101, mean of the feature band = 128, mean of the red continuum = 123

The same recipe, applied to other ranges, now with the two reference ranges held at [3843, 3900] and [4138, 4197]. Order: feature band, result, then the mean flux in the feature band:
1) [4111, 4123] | -0.035 mag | 128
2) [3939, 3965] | 0.068 mag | 109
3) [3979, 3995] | -0.071 mag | 126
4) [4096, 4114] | 0.083 mag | 114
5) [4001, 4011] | -0.053 mag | 125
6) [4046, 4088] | -0.034 mag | 125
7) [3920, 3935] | 0.419 mag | 78.4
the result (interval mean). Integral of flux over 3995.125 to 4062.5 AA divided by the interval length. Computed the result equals 125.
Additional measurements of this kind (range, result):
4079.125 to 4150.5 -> 124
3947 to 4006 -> 110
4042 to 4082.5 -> 125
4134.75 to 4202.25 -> 126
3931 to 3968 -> 91.5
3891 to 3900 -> 110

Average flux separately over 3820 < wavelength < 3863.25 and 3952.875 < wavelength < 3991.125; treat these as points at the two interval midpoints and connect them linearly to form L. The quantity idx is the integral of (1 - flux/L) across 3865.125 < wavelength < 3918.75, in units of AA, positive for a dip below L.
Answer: -4.4 AA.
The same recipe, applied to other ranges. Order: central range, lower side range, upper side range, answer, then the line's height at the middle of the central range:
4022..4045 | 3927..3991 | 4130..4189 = -4.0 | 107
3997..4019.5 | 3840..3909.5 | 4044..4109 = -1.2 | 119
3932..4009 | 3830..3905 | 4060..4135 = 7.4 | 115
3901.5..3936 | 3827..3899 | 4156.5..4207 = 4.3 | 110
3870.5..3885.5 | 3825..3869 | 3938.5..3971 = -1.7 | 104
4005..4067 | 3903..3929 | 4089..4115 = -4.8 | 116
